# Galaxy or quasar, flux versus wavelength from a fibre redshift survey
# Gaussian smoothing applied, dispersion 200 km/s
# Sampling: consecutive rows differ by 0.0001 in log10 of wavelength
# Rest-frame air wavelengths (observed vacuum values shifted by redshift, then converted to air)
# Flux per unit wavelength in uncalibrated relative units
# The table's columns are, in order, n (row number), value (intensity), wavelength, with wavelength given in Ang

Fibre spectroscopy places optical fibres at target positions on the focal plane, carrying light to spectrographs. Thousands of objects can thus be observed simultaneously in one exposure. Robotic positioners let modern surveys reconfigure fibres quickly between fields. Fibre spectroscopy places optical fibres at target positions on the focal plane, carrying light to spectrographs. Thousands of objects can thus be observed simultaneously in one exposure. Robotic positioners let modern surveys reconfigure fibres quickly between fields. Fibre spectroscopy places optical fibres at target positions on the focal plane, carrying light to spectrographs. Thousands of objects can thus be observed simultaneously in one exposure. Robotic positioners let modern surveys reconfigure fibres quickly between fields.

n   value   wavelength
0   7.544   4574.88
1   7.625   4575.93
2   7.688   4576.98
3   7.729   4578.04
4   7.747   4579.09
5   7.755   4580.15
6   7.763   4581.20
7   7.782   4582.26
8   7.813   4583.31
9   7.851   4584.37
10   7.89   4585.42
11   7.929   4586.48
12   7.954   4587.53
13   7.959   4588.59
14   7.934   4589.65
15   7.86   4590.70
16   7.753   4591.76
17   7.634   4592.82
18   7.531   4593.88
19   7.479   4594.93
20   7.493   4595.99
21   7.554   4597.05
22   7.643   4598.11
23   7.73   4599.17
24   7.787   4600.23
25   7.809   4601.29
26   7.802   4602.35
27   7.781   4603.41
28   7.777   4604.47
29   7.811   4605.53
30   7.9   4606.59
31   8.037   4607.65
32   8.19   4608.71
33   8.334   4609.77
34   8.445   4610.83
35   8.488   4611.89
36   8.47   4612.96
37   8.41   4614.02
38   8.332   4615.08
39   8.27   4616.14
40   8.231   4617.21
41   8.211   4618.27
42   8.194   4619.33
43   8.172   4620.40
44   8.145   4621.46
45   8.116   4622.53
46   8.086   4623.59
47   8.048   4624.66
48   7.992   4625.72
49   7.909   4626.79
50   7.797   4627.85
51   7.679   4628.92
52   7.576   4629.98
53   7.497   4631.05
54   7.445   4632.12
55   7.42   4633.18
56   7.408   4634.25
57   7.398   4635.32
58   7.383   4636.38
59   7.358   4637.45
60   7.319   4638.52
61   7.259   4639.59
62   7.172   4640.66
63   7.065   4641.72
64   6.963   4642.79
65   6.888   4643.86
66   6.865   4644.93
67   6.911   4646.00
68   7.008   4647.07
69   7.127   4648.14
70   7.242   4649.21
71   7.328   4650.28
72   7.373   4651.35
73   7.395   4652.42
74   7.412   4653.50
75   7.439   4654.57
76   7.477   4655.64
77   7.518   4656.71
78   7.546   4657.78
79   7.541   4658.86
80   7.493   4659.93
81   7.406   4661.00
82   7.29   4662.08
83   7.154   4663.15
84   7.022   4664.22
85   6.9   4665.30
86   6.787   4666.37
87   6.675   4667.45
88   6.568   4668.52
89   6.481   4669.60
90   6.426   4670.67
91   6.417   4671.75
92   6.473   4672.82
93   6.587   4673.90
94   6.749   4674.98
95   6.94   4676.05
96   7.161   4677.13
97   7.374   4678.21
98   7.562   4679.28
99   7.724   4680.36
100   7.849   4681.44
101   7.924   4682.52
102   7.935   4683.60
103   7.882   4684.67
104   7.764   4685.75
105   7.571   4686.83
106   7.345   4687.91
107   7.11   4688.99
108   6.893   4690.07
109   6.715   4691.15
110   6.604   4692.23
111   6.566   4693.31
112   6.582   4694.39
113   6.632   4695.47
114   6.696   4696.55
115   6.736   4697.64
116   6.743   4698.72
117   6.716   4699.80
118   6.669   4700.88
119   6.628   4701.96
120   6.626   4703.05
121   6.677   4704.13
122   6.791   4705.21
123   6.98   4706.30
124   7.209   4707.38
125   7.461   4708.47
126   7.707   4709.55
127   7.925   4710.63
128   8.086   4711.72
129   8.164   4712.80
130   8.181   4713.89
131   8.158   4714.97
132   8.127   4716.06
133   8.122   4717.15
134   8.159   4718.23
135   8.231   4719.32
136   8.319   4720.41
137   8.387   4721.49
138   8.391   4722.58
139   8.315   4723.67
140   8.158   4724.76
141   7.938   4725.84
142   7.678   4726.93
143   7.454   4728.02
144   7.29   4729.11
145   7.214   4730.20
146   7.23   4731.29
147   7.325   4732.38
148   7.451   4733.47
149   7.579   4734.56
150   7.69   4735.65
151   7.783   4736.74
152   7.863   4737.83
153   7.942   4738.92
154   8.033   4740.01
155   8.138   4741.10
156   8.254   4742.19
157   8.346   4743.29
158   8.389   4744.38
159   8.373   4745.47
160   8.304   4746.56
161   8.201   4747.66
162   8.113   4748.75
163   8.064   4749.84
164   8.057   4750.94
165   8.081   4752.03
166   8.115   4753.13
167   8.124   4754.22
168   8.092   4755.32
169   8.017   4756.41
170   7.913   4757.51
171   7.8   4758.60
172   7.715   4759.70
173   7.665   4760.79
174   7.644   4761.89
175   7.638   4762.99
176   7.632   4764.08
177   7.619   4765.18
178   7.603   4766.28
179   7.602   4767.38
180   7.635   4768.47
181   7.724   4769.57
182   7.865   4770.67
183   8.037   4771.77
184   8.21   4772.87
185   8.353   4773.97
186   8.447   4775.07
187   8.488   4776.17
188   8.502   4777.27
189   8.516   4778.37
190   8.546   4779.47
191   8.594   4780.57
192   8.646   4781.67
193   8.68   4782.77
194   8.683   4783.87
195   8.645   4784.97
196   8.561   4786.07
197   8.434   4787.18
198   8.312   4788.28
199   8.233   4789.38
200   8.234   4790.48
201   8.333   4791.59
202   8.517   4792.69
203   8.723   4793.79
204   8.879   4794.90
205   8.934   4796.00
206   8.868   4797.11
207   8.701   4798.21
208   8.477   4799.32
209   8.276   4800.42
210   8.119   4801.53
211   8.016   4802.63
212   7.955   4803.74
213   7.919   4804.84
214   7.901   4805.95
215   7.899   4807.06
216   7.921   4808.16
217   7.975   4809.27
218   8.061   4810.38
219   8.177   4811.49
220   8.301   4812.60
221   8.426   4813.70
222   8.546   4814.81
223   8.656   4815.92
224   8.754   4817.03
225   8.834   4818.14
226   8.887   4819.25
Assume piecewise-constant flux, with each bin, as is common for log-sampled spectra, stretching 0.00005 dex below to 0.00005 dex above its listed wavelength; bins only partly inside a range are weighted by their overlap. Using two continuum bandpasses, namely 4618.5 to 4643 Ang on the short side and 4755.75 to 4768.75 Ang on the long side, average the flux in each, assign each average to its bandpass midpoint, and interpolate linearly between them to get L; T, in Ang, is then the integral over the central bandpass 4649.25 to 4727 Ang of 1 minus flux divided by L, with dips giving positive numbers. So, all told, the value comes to 3.5 Ang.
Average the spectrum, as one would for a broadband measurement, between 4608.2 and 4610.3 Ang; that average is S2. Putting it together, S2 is 8.27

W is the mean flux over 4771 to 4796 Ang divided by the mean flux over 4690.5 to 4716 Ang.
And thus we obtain 1.19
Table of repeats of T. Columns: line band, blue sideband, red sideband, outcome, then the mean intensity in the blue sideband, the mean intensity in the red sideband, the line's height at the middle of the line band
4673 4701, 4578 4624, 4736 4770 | 2.9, 7.95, 7.95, 7.95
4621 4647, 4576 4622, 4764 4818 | 1.7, 7.93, 8.3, 8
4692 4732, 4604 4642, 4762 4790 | 3.0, 7.88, 8.2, 8.07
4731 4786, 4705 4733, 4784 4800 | 1.2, 7.82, 8.56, 8.22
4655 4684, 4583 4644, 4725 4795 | 2.8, 7.81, 8.06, 7.9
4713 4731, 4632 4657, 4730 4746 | -0.6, 7.25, 7.86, 7.75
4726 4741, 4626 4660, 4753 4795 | 0.6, 7.35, 8.17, 7.92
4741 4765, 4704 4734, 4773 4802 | 0.3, 7.77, 8.52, 8.14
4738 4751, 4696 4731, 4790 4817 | -0.6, 7.56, 8.33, 7.82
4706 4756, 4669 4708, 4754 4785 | -2.5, 6.99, 8.08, 7.56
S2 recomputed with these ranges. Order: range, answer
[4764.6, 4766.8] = 7.59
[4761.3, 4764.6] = 7.64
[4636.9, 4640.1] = 7.3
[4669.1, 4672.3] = 6.45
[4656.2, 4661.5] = 7.5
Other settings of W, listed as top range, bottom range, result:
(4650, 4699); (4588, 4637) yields 0.90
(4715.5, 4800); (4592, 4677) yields 1.08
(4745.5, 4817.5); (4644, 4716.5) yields 1.14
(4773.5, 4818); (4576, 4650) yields 1.09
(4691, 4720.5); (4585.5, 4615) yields 0.92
